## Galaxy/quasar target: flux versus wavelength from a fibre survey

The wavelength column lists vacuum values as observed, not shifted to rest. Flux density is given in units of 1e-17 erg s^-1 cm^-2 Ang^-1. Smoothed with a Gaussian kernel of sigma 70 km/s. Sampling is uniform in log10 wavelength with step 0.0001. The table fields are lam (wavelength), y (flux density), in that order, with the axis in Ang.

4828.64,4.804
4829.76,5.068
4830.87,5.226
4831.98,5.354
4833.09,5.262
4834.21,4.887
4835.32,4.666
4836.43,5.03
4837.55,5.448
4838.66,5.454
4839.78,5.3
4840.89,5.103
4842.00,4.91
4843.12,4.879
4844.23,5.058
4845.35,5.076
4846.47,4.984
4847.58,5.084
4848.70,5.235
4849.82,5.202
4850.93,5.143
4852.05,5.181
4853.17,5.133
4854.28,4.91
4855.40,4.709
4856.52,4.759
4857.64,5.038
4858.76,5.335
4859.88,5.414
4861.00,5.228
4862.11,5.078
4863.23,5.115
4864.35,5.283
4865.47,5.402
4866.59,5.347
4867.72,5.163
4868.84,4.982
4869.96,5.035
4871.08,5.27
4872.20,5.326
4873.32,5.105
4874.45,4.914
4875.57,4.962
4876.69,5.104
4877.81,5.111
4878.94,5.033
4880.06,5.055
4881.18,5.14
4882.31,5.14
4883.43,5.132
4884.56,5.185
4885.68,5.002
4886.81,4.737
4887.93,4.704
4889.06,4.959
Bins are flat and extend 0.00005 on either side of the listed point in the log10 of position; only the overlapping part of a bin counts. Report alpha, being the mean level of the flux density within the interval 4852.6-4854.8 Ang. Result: 5.04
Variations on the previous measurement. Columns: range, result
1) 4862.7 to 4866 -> 5.27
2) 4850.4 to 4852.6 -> 5.16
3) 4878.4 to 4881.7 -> 5.09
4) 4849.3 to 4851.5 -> 5.18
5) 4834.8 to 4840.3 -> 5.18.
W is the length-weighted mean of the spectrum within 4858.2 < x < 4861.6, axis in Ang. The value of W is 5.33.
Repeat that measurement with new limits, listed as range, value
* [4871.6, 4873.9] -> 5.21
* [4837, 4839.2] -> 5.46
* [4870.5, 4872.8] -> 5.3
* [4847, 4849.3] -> 5.16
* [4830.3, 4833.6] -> 5.29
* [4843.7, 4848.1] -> 5.05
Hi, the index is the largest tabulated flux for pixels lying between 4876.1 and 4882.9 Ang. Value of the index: 5.14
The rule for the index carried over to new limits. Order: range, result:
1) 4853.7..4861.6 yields 5.414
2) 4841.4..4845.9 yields 5.076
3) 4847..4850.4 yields 5.235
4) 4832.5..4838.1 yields 5.448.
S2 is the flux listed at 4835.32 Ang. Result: 4.666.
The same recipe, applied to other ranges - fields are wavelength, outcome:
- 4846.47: 4.984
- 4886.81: 4.737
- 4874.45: 4.914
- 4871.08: 5.27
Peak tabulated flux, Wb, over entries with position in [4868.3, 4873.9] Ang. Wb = 5.326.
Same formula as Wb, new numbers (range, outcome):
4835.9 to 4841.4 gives 5.454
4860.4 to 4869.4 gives 5.402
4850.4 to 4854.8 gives 5.181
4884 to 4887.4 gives 5.185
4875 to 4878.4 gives 5.111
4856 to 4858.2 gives 5.038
